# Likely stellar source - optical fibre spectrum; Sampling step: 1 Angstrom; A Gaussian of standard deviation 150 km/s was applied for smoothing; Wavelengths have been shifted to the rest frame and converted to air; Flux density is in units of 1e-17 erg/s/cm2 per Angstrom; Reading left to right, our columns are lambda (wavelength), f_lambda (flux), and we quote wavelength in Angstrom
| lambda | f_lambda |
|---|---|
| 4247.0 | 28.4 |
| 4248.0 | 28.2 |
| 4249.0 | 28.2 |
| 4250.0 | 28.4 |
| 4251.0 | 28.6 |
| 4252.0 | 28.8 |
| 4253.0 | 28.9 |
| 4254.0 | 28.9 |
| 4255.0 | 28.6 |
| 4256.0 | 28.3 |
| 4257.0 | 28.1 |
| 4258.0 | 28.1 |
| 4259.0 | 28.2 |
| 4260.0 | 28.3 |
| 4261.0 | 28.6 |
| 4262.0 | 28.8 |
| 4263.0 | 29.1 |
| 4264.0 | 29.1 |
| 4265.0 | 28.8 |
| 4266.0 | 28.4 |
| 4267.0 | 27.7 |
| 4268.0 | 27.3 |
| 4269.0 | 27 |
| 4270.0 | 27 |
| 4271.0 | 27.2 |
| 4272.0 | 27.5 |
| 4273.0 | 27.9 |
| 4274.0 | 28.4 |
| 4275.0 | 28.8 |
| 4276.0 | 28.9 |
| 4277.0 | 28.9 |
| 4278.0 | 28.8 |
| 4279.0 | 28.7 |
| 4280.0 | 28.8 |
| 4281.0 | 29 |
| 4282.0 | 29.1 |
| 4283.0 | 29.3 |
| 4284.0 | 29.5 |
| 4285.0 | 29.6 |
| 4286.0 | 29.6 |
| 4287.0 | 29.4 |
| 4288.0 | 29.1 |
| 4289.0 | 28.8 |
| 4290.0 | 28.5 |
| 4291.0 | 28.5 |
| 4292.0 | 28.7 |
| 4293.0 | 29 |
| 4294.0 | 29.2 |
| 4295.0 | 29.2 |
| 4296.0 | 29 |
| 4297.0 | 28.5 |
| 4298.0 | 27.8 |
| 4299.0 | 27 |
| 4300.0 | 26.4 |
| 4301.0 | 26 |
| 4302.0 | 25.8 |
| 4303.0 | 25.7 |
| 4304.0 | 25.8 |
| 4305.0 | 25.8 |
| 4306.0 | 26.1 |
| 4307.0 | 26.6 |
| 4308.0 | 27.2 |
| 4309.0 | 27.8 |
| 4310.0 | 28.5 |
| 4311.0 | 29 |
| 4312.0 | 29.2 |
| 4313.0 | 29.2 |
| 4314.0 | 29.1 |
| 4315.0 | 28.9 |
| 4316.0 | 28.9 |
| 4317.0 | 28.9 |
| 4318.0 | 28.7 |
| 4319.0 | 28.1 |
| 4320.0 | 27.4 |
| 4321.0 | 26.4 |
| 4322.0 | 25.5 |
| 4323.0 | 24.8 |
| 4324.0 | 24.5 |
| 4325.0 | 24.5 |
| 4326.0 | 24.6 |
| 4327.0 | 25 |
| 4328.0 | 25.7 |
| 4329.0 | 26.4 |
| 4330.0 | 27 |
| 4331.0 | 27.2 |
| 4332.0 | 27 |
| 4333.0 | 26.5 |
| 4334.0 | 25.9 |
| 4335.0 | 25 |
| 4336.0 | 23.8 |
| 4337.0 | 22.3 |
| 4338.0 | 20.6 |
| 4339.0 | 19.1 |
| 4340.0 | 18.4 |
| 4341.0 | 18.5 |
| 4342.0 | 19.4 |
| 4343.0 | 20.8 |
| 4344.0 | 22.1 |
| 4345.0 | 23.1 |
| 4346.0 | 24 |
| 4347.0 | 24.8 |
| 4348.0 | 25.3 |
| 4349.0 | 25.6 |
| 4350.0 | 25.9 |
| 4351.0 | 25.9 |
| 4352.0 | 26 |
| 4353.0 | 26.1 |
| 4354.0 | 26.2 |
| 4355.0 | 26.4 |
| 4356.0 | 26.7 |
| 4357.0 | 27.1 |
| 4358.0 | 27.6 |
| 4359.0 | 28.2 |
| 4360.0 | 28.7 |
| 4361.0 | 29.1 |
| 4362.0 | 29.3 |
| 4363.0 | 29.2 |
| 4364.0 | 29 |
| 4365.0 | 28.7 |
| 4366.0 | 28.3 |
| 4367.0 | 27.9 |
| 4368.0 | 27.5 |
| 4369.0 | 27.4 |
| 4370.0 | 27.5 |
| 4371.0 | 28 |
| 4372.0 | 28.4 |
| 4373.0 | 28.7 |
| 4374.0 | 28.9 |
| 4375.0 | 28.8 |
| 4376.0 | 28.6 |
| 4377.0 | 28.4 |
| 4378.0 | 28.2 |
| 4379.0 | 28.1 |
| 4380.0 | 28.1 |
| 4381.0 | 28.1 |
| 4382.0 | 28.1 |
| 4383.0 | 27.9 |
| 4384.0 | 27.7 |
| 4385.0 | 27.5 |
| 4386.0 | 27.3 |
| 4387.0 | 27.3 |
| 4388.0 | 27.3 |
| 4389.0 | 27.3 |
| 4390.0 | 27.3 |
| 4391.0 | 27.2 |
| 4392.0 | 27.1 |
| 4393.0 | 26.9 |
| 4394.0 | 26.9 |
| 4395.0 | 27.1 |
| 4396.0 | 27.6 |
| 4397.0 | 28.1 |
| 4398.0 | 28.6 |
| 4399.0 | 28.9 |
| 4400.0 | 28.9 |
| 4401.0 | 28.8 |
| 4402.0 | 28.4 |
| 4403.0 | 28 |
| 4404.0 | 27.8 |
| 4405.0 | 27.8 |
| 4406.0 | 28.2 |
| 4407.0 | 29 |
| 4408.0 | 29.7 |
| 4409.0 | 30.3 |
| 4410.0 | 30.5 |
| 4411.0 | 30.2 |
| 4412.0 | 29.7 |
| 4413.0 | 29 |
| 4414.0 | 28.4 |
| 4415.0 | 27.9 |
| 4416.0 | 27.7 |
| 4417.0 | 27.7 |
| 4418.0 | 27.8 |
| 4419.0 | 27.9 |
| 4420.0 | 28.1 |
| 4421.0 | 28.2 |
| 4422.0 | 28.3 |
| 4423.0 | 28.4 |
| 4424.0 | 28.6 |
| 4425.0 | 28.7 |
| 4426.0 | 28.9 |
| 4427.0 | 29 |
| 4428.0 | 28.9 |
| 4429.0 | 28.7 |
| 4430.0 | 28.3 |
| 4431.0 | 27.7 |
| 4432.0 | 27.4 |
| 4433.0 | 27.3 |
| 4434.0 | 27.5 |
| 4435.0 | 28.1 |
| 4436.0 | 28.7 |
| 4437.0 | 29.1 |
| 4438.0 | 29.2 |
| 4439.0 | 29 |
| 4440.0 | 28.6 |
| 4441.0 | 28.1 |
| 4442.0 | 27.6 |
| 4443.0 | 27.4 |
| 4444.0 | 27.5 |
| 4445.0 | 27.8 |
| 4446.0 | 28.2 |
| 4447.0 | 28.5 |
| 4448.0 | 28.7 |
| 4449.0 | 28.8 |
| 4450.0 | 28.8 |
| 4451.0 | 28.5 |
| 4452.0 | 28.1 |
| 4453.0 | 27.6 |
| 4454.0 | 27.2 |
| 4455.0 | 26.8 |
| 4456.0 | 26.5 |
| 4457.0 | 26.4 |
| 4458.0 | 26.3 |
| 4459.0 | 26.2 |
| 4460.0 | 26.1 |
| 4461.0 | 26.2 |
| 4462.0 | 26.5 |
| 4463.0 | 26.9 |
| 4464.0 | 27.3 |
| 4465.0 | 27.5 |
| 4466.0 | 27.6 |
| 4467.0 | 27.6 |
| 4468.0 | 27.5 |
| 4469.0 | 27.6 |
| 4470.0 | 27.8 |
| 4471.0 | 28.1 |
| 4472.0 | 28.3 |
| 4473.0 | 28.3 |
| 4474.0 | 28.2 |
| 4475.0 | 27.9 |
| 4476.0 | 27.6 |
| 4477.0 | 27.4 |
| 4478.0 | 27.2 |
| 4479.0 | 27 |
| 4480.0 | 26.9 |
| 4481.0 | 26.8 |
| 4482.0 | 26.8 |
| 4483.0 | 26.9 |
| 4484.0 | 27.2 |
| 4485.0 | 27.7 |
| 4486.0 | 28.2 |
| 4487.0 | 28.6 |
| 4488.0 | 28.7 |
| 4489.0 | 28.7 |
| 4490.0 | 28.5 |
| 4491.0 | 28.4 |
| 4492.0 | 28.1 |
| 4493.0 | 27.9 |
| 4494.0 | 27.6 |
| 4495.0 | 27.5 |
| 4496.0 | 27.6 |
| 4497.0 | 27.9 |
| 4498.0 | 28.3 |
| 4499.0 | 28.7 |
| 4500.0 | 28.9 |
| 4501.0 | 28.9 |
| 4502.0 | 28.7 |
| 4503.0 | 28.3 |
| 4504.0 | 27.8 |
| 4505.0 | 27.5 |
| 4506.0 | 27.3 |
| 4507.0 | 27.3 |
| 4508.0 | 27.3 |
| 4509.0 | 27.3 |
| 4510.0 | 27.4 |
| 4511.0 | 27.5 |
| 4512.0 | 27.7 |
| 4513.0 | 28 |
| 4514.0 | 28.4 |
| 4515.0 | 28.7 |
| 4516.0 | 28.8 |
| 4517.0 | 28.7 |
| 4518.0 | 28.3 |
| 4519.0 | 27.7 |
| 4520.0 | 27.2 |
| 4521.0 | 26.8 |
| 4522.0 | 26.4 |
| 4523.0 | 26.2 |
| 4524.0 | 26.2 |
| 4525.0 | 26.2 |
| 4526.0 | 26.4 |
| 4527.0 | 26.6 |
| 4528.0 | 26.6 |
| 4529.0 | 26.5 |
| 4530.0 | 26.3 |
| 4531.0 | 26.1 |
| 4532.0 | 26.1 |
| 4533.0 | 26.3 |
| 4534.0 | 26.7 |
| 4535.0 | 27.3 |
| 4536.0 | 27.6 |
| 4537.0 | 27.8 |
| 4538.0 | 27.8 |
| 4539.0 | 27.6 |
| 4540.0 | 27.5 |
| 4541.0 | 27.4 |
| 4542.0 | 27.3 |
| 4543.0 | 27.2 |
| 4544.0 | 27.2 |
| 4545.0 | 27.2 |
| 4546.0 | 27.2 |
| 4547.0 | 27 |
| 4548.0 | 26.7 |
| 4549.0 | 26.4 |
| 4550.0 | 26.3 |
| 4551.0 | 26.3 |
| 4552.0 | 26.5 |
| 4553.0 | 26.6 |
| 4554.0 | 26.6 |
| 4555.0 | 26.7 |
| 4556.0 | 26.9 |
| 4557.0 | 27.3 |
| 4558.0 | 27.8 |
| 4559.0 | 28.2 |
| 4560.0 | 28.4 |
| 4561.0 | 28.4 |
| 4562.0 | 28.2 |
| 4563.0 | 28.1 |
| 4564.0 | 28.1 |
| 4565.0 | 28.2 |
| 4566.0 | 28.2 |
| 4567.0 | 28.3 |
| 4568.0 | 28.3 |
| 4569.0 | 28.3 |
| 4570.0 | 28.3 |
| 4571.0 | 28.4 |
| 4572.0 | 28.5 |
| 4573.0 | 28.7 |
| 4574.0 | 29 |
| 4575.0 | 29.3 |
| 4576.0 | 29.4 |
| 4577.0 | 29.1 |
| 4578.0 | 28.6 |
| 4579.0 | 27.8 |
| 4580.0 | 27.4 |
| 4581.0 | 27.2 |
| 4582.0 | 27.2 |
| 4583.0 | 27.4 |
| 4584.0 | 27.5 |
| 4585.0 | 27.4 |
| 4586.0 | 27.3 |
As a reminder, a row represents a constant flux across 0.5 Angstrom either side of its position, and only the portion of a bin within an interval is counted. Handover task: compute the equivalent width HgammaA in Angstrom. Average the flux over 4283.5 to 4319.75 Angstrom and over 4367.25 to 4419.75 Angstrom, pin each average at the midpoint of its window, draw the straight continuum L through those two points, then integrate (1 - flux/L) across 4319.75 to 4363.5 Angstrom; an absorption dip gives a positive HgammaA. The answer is 4.8 Angstrom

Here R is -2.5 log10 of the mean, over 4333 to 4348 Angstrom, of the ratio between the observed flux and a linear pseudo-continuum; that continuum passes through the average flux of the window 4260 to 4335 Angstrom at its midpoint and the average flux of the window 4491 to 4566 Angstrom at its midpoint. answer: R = 0.24 mag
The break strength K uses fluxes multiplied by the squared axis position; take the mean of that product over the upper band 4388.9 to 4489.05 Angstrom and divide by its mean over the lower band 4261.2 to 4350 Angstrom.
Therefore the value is 1.1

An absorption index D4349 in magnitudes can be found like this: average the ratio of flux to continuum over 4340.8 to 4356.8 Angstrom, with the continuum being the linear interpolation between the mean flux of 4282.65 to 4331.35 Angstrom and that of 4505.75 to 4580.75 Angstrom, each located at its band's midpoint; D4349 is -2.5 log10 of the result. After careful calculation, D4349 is 0.14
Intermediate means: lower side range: 27.6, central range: 24.3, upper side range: 27.5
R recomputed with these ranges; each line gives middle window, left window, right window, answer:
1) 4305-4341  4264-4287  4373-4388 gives 0.09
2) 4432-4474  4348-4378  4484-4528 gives 0.00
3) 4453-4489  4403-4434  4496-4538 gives 0.02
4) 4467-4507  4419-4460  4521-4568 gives -0.01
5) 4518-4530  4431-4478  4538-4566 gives 0.03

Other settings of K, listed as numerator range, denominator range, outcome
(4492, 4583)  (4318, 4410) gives 1.12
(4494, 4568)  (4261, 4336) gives 1.10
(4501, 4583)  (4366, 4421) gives 1.04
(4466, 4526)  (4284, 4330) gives 1.10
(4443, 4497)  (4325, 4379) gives 1.12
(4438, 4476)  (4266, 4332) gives 1.07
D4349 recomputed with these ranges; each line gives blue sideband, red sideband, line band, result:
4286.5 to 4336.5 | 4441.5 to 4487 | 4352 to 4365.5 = -0.02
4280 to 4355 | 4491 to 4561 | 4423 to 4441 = -0.06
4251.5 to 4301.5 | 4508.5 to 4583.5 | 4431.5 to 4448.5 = -0.01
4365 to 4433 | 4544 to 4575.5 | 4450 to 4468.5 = 0.04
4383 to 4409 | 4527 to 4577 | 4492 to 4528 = 0.00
